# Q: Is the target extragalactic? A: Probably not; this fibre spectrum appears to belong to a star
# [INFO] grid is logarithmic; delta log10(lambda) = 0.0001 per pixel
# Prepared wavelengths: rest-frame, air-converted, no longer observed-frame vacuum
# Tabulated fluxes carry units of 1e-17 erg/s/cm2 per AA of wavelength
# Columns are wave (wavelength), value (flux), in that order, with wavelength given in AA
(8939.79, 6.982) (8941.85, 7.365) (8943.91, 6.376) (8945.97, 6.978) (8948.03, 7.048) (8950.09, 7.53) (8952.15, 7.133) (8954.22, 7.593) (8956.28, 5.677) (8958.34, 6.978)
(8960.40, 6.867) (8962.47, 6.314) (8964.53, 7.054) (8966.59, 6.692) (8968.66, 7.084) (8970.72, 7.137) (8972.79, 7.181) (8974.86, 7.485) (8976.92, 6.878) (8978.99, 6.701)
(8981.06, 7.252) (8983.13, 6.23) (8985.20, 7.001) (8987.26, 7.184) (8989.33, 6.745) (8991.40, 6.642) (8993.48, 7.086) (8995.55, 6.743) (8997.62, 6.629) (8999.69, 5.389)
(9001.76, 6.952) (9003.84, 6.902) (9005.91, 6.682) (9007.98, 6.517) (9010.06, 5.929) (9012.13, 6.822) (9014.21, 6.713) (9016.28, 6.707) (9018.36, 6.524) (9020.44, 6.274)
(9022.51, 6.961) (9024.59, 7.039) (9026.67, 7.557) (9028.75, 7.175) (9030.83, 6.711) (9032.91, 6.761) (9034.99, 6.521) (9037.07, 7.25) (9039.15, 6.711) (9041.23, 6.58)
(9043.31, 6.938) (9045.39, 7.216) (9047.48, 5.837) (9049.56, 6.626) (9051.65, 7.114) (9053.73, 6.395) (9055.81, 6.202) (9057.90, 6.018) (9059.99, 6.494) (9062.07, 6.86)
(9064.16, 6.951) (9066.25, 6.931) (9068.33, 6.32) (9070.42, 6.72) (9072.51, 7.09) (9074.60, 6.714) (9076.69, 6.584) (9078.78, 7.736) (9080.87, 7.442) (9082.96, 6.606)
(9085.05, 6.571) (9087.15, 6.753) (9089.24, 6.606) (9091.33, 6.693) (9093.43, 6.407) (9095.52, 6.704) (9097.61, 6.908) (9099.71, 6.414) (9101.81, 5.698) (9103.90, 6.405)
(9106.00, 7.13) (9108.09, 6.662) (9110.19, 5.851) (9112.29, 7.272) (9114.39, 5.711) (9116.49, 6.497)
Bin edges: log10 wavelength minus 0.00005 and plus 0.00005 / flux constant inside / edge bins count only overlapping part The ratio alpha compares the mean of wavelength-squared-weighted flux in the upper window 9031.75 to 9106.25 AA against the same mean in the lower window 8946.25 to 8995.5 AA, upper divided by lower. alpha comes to 1.0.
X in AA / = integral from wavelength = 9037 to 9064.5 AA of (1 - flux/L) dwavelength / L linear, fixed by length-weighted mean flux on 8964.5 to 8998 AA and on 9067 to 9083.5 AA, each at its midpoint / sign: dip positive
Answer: 1.1 AA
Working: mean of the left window 6.93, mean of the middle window 6.63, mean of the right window 6.91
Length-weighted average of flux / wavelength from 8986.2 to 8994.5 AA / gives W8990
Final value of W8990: 6.91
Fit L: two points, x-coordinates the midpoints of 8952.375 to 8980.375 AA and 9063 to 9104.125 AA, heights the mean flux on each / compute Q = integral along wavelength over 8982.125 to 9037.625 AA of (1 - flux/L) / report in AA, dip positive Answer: 0.91 AA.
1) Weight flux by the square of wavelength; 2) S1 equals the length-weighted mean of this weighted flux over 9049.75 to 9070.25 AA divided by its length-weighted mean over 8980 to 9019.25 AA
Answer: 1.00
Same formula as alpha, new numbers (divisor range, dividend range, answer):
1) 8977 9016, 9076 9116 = 1.02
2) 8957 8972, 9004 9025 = 0.98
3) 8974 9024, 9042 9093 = 1.02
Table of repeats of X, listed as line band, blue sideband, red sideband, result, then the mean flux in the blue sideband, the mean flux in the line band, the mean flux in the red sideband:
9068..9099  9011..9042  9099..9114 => -1.1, 6.82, 6.8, 6.46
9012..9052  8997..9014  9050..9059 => -2.1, 6.49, 6.79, 6.44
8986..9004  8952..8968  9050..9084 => 0.2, 6.77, 6.69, 6.76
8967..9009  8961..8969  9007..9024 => -0.9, 6.76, 6.82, 6.57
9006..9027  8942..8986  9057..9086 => 0.6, 6.92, 6.67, 6.79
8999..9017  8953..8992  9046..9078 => 0.6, 6.88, 6.53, 6.61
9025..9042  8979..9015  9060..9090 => -0.4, 6.67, 6.92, 6.84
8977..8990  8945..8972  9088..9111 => 0.0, 6.93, 6.86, 6.51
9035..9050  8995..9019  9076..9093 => -0.1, 6.54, 6.73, 6.86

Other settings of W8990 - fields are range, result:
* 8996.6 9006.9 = 6.51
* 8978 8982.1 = 6.97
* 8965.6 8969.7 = 6.89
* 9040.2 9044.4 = 6.77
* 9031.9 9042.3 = 6.77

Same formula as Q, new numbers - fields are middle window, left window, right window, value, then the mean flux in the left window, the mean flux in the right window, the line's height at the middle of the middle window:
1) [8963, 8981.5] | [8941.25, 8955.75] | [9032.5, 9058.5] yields -0.1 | 7.09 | 6.64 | 6.98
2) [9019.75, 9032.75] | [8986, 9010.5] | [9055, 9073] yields -0.7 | 6.64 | 6.61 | 6.63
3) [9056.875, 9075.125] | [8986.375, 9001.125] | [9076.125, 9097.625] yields 0.3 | 6.63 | 6.82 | 6.78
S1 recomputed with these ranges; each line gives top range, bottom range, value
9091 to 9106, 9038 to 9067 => 0.99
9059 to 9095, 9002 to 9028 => 1.02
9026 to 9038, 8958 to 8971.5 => 1.03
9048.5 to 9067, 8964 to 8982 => 0.96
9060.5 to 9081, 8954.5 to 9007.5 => 1.04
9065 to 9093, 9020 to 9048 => 1.00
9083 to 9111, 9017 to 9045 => 0.97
